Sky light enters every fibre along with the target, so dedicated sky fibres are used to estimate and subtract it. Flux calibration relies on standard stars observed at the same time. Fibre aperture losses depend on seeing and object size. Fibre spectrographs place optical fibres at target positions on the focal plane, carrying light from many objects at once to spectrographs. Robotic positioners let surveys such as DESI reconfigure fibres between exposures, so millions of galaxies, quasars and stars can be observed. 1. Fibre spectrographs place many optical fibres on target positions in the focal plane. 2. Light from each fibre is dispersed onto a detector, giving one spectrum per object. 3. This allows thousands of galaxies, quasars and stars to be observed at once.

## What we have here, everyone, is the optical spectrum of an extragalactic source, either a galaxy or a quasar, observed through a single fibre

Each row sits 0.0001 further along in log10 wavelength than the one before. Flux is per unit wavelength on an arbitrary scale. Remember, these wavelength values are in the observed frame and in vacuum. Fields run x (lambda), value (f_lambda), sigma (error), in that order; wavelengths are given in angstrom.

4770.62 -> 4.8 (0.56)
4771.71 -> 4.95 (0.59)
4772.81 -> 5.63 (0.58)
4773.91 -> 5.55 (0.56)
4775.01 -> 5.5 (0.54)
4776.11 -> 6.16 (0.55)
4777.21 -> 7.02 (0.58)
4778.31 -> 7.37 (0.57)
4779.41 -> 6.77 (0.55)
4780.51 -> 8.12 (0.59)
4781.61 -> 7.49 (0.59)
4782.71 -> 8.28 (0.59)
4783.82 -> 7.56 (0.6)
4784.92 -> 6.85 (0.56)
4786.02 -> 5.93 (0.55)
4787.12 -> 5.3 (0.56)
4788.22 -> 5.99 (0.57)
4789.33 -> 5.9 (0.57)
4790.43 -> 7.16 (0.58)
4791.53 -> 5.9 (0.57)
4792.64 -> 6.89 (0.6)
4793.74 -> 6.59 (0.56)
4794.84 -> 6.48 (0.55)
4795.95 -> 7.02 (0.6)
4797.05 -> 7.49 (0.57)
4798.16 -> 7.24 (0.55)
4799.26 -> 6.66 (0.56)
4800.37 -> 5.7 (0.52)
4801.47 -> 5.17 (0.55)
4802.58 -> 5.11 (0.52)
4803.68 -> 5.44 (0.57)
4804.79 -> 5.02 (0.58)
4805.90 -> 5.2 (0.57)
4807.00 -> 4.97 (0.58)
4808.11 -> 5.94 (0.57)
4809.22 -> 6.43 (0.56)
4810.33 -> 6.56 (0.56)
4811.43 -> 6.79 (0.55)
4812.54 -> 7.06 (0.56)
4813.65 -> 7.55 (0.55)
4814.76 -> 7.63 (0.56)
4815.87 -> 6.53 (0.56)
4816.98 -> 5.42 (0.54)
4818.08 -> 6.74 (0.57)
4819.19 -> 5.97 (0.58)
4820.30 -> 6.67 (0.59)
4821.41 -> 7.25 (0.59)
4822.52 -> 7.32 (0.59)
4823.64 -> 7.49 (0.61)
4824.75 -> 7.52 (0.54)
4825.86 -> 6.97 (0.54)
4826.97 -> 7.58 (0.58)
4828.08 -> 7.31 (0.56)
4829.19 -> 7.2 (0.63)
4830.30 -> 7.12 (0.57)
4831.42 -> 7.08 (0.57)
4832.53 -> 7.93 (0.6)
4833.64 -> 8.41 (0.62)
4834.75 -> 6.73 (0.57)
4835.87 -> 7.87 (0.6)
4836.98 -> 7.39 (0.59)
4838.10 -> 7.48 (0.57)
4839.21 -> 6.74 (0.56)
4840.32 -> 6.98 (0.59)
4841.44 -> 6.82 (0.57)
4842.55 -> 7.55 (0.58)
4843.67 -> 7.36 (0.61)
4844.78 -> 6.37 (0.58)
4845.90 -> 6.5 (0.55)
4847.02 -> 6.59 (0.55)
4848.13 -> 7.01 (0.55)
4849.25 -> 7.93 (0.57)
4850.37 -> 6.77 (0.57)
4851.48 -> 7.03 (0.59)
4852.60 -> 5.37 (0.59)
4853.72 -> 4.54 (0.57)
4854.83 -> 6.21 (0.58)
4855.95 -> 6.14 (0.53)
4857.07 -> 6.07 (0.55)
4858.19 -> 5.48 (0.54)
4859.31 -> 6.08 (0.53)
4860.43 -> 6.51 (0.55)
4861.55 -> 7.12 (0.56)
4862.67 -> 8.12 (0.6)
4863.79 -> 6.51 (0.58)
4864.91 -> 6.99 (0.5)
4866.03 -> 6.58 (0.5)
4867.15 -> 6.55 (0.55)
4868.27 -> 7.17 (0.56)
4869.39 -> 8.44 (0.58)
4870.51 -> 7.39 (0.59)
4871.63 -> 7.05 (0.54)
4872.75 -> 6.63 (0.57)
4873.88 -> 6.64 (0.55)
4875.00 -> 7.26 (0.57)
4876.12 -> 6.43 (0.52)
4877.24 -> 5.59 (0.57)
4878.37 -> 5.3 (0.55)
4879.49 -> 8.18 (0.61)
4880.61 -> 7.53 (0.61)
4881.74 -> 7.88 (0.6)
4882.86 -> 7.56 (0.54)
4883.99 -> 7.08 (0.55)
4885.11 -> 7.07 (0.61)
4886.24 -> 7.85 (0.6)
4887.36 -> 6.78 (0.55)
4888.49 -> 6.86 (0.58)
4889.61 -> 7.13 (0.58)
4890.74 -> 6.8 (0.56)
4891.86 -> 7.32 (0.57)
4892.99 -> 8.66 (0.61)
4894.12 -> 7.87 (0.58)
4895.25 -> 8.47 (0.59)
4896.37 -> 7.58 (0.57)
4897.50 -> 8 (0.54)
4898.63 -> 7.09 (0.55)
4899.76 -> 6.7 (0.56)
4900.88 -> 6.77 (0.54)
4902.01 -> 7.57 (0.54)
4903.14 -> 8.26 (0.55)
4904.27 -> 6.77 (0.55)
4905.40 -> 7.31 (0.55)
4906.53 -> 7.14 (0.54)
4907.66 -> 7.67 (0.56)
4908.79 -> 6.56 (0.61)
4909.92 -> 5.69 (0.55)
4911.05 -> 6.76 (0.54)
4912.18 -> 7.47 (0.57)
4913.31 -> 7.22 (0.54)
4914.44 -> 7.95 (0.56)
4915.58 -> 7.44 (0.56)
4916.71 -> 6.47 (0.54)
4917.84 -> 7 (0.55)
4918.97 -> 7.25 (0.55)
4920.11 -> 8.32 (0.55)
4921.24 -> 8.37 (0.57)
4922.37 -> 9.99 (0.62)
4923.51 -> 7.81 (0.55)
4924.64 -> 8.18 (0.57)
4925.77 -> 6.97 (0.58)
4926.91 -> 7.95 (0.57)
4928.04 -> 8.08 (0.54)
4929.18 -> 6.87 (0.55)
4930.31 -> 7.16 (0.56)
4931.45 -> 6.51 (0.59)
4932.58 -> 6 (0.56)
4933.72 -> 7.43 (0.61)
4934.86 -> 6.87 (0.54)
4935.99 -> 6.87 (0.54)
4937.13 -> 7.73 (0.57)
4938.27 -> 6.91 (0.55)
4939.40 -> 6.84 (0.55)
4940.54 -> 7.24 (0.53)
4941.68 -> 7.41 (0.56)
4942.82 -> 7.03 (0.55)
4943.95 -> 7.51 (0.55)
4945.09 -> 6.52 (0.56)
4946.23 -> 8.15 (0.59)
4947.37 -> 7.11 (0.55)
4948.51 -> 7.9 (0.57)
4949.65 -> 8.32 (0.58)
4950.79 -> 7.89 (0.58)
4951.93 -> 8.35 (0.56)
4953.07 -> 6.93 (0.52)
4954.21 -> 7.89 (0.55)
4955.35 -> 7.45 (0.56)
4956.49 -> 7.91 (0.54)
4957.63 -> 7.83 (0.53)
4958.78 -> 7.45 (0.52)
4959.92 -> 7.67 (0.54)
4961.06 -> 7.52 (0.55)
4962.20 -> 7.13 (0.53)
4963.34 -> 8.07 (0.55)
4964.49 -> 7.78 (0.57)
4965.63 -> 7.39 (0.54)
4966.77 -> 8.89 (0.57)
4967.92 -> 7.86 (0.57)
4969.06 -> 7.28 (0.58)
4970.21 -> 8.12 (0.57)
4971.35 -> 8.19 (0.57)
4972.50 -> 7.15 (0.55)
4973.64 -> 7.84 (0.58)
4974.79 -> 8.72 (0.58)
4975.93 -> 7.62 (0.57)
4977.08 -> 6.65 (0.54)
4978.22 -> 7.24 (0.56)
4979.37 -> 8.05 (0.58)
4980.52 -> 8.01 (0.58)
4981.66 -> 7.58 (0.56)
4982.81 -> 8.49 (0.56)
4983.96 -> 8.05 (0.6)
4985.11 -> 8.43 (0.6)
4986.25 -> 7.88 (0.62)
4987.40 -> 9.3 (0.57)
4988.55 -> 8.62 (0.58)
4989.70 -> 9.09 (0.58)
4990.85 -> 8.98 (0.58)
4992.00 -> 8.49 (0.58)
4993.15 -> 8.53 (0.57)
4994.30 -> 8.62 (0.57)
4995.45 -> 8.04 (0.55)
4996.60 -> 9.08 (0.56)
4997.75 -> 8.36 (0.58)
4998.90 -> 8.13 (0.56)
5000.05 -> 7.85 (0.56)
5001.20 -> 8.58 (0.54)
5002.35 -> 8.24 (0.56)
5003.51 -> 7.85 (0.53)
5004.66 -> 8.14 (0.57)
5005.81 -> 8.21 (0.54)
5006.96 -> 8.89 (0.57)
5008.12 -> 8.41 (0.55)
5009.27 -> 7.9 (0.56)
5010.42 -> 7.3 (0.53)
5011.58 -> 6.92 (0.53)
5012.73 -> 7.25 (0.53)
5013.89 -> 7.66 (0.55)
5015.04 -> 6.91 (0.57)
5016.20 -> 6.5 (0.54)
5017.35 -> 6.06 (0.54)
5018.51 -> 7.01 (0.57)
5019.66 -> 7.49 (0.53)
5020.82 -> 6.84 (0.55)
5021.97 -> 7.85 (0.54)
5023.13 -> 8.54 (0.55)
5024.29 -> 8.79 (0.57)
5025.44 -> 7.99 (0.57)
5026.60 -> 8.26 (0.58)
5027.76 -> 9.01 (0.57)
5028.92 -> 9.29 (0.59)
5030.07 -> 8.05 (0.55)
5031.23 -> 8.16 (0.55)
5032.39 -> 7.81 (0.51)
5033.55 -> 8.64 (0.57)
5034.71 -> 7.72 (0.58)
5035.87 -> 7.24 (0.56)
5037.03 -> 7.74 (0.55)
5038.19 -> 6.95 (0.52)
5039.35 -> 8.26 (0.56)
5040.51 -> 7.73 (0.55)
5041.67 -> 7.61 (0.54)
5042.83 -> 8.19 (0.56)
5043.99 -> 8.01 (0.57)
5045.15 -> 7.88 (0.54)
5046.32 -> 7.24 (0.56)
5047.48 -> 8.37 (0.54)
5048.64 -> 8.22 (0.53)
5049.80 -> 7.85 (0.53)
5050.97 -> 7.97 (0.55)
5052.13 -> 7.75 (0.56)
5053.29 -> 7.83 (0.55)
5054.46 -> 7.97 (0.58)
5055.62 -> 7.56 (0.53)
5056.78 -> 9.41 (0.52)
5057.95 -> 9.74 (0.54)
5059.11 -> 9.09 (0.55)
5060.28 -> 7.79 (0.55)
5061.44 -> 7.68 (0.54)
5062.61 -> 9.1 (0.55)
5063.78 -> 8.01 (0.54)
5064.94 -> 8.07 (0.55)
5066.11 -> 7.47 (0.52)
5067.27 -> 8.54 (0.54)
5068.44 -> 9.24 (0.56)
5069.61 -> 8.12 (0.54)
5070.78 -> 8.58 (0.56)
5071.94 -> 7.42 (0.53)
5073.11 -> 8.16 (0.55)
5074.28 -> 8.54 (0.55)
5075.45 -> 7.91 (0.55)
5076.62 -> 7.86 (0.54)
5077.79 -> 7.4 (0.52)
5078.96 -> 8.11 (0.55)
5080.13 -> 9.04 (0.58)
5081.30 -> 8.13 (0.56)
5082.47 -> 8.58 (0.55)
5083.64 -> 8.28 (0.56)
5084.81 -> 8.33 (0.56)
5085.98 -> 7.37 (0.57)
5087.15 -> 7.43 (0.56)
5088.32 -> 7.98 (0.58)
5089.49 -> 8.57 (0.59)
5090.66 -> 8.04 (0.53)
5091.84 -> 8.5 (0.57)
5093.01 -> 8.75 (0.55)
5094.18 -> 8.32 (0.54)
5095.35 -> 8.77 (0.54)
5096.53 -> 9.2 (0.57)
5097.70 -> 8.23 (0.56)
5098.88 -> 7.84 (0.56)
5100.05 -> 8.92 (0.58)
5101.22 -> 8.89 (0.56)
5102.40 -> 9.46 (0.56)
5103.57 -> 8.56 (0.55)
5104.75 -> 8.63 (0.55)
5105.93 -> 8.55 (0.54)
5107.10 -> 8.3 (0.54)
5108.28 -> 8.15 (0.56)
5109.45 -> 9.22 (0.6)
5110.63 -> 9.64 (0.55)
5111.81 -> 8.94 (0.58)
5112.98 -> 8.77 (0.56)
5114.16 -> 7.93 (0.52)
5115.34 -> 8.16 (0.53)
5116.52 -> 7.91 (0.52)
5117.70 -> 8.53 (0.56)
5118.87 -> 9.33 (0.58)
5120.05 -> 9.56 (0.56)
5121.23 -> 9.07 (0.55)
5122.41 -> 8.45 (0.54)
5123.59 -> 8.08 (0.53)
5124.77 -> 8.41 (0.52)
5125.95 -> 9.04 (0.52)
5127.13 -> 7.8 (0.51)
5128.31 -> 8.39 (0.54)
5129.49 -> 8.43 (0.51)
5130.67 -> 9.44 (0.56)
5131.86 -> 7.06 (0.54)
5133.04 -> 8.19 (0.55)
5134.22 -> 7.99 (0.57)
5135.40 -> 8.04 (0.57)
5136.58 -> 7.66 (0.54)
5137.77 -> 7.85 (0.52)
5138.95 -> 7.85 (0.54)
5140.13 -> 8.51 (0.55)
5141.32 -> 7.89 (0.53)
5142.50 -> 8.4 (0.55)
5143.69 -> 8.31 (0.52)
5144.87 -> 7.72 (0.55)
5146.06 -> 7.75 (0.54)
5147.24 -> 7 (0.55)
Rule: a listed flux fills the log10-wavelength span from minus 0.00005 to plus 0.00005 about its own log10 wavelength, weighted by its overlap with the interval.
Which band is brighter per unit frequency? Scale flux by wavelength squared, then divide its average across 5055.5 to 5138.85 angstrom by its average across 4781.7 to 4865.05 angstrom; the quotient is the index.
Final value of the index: 1.41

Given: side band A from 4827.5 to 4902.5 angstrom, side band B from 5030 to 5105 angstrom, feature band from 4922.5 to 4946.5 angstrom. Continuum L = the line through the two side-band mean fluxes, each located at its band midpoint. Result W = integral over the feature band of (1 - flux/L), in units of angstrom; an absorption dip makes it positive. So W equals 0.49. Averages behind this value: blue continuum 7.03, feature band 7.28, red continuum 8.2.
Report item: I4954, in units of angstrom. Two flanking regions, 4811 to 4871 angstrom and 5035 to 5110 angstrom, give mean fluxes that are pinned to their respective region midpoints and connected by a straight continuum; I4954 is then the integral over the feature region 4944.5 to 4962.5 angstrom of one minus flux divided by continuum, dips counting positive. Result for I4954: -0.18 angstrom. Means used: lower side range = 6.92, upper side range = 8.23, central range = 7.63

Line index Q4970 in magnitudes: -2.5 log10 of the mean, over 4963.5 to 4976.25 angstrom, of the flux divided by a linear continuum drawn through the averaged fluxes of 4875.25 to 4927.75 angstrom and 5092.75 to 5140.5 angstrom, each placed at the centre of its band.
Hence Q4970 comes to -0.02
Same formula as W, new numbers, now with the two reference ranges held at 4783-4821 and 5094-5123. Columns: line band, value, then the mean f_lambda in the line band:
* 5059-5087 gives 0.8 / 8.17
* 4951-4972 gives -0.5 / 7.76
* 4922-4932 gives -0.5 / 7.68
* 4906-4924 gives -0.6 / 7.44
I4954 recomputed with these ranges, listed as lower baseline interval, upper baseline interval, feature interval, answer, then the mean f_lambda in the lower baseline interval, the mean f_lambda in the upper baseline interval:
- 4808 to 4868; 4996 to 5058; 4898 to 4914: 0.4 angstrom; 6.86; 7.93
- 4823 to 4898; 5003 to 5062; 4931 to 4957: 0.5 angstrom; 7.05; 7.91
